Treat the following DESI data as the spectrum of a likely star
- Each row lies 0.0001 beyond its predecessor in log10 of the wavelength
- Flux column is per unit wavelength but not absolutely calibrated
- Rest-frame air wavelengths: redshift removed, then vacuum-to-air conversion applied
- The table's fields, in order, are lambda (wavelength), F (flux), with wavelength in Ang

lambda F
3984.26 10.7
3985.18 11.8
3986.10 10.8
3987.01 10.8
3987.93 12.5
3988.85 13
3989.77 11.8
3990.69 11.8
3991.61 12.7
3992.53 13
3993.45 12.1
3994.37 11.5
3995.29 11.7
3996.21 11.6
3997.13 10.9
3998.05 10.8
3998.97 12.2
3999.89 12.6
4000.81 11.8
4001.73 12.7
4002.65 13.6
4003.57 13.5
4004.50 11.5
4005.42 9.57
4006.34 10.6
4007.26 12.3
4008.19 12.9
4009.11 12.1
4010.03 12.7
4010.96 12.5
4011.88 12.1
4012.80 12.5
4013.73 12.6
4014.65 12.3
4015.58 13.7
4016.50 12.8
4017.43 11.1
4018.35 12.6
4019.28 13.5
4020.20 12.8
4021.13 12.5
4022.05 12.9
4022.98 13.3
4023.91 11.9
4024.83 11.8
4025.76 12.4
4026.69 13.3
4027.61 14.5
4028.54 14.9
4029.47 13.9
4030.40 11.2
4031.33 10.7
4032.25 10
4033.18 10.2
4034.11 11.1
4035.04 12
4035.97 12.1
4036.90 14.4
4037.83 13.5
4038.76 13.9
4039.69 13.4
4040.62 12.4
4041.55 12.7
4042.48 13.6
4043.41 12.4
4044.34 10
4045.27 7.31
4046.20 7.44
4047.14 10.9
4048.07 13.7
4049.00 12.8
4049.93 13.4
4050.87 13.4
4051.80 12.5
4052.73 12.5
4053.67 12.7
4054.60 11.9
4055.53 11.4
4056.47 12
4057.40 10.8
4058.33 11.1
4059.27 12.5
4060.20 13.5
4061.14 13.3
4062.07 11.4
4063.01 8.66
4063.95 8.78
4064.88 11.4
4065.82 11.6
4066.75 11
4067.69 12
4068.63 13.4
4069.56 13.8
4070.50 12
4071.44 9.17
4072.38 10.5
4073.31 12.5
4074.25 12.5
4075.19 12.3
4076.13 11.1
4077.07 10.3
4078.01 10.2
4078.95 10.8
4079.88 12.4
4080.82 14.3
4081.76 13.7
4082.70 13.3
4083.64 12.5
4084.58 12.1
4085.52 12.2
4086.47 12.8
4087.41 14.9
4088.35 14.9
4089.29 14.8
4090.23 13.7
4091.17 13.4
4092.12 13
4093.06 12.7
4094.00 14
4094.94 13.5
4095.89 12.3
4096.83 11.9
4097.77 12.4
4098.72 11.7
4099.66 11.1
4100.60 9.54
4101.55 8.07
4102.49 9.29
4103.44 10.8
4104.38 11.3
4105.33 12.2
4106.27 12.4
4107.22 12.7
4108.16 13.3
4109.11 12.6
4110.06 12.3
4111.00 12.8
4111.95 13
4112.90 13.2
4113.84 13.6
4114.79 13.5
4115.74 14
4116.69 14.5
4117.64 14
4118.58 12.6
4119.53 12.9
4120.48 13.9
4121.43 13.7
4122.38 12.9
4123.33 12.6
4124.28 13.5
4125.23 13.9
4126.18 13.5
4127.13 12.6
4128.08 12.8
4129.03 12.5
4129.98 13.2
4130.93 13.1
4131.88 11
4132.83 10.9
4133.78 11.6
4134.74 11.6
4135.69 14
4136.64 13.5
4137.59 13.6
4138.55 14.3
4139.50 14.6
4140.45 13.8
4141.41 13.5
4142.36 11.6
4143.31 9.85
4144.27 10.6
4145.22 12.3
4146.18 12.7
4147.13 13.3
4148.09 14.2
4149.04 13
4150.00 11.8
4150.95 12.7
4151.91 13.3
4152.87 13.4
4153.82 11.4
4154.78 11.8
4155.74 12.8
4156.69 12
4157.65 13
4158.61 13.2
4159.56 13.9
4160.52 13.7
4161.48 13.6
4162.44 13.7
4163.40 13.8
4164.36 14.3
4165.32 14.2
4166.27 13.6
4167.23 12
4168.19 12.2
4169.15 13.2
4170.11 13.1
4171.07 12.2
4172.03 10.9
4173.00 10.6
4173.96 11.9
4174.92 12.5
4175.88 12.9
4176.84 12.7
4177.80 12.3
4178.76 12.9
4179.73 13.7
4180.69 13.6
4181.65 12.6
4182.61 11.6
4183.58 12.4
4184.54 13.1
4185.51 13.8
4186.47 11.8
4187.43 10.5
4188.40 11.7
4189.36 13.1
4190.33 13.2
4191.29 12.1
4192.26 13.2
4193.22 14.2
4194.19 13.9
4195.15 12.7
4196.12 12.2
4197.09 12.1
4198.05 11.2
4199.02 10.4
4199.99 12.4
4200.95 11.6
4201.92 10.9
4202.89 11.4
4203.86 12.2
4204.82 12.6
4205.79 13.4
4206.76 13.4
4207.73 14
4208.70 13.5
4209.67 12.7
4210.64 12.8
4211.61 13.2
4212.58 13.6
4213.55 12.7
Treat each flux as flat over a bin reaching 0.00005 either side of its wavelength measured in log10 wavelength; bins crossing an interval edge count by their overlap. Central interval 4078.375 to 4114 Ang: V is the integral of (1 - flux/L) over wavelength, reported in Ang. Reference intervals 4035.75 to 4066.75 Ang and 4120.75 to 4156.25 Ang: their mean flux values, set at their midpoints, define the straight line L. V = -0.5 Ang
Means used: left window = 11.9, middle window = 12.5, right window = 12.7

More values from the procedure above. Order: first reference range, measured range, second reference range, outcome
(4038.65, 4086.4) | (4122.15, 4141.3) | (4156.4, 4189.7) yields -0.9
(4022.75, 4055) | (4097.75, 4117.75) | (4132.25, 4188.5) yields 0.5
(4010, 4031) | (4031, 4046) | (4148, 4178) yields 1.1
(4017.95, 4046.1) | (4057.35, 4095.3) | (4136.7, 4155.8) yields 0.6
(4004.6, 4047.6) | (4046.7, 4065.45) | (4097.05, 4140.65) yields 0.6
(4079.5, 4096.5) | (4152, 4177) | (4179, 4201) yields -0.2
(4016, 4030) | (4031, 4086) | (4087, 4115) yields 3.8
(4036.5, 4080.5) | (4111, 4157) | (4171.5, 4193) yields -2.6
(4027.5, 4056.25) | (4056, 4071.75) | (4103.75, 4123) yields 1.1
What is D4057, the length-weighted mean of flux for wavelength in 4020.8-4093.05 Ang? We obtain 12.2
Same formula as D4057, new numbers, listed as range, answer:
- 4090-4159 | 12.6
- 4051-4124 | 12.3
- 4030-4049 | 11.7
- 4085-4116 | 12.5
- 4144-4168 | 13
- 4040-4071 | 11.8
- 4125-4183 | 12.8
